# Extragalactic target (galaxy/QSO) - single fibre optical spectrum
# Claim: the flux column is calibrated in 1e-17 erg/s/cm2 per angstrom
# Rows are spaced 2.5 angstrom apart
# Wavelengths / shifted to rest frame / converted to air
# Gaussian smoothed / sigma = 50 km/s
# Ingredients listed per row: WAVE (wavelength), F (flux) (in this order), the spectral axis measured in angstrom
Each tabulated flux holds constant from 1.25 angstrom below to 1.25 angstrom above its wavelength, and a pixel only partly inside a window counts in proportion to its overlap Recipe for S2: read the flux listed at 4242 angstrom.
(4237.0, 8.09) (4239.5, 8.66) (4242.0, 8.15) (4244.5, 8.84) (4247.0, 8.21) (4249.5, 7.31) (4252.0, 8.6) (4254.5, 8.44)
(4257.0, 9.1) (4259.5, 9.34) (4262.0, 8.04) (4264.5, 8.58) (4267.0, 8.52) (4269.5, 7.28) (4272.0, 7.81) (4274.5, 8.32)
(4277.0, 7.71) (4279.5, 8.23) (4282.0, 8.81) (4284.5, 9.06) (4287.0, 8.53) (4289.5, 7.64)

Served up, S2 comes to 8.15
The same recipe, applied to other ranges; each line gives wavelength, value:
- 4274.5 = 8.32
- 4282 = 8.81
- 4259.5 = 9.34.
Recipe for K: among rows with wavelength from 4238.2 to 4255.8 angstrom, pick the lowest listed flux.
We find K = 7.31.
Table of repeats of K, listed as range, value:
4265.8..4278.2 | 7.28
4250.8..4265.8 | 8.04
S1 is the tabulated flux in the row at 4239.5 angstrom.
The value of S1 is 8.66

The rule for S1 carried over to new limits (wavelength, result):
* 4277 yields 7.71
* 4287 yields 8.53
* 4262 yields 8.04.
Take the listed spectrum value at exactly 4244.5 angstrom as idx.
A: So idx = 8.84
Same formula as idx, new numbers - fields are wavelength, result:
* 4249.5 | 7.31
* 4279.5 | 8.23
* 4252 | 8.6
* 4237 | 8.09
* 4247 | 8.21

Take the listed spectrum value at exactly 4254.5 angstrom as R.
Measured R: 8.44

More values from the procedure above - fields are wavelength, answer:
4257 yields 9.1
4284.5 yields 9.06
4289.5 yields 7.64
